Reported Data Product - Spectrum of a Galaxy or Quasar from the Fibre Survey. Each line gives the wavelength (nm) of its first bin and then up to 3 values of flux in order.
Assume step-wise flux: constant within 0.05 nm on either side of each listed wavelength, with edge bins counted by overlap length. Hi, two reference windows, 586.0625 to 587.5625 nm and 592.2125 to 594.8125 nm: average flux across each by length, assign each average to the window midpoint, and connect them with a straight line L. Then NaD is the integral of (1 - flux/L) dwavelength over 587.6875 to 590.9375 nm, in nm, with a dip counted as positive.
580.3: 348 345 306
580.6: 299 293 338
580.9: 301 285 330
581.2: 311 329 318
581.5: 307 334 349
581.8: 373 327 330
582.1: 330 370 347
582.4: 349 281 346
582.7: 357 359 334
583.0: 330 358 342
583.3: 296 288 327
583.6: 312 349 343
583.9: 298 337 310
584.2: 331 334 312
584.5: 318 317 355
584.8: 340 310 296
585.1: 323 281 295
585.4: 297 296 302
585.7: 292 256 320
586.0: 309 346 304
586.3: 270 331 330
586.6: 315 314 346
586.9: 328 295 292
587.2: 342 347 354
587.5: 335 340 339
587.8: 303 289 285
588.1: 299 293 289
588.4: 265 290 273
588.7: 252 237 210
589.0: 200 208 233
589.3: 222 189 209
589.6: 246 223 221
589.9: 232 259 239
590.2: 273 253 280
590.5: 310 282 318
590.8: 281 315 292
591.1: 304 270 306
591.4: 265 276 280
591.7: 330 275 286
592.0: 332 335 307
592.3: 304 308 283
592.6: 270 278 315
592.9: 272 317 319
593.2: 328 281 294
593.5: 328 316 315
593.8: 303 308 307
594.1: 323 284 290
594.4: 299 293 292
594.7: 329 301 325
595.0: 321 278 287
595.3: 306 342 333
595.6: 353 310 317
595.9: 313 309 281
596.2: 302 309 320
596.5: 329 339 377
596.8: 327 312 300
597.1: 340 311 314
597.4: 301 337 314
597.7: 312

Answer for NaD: 0.57 nm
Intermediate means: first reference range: 323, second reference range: 302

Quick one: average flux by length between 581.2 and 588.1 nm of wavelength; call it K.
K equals 322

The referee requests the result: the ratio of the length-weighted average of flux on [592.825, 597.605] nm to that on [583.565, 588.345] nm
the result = 1.0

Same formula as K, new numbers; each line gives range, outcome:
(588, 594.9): 281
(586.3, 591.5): 281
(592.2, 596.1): 306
